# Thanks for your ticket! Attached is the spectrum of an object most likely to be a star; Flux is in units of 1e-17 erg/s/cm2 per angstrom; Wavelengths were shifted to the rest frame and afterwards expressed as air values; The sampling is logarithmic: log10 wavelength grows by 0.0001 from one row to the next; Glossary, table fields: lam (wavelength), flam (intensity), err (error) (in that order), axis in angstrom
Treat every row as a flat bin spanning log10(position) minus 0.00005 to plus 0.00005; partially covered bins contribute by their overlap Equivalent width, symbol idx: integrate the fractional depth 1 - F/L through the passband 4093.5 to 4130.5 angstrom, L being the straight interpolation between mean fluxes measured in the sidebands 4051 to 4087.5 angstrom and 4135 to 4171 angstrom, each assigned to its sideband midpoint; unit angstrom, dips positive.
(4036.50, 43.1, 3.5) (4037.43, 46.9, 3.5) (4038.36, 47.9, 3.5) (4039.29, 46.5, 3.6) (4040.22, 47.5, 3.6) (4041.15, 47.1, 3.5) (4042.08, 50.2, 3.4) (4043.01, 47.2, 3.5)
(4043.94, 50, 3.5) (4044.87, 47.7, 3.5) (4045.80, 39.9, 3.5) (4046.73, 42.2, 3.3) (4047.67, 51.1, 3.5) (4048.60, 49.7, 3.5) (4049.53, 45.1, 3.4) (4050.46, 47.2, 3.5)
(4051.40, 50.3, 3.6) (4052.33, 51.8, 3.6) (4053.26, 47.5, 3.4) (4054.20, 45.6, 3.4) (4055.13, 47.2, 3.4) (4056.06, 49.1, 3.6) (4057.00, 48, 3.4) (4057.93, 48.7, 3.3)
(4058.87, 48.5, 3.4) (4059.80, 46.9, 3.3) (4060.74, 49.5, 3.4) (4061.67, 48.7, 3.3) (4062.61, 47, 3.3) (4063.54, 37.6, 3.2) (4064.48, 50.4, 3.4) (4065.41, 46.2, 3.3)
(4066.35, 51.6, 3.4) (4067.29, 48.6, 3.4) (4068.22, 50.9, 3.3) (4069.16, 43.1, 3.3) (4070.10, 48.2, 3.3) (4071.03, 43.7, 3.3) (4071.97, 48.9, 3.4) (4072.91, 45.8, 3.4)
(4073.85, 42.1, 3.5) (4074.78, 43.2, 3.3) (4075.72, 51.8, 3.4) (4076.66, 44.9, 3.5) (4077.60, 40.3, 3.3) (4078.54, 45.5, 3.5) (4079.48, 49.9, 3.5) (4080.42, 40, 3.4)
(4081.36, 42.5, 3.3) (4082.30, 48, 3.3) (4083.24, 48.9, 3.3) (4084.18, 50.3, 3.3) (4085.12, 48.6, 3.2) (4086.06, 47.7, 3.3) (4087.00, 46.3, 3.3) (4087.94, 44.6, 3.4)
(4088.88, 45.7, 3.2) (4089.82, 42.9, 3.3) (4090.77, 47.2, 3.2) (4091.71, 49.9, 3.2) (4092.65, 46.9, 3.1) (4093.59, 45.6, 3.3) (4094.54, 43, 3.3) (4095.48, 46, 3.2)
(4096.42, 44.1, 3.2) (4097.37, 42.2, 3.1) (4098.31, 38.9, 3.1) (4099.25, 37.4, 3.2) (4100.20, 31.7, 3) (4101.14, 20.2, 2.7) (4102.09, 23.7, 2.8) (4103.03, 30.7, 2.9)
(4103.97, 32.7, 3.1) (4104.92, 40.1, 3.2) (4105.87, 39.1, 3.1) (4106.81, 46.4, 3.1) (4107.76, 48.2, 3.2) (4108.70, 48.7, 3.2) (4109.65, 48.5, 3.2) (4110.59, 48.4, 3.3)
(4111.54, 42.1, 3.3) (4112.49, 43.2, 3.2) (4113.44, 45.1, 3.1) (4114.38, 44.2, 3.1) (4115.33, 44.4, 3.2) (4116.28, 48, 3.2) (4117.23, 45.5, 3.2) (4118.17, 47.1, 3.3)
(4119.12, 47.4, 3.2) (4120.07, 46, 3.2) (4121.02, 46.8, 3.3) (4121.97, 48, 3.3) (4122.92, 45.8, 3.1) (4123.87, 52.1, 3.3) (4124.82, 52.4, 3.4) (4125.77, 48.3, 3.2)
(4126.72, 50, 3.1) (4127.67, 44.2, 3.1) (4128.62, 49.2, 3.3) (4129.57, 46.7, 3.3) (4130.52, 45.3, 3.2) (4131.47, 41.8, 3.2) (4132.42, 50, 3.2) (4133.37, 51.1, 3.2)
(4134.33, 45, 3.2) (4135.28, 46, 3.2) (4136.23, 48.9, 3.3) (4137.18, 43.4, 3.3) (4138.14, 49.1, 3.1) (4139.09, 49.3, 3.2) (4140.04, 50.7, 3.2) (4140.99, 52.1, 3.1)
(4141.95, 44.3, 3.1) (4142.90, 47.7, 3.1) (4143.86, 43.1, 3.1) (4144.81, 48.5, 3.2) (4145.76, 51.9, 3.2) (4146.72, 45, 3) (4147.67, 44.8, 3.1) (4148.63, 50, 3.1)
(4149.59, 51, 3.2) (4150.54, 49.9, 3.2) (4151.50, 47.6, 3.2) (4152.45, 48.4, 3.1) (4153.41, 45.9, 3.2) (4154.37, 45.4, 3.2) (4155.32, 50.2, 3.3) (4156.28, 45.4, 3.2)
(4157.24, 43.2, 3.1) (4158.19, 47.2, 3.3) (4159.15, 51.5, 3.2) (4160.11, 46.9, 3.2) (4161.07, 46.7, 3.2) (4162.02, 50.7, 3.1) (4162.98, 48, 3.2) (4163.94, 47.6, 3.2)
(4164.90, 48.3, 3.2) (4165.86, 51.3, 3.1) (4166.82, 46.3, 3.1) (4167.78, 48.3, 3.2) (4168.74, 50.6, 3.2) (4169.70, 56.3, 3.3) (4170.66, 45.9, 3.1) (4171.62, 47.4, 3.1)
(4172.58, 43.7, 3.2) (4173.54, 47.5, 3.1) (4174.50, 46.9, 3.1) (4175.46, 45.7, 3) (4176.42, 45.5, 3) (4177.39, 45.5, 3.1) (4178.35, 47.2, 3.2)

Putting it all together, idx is 3.3 angstrom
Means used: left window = 47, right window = 48.1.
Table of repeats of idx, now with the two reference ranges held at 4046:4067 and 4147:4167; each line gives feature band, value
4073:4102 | 2.5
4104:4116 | 0.8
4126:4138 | 0.2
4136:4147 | 0.0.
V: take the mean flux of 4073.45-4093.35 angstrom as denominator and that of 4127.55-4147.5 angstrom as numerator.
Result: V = 1.0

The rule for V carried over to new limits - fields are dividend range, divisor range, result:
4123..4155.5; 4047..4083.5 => 1.02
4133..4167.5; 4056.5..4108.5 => 1.08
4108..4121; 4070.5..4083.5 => 1.02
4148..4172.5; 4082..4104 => 1.15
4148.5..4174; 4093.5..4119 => 1.17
